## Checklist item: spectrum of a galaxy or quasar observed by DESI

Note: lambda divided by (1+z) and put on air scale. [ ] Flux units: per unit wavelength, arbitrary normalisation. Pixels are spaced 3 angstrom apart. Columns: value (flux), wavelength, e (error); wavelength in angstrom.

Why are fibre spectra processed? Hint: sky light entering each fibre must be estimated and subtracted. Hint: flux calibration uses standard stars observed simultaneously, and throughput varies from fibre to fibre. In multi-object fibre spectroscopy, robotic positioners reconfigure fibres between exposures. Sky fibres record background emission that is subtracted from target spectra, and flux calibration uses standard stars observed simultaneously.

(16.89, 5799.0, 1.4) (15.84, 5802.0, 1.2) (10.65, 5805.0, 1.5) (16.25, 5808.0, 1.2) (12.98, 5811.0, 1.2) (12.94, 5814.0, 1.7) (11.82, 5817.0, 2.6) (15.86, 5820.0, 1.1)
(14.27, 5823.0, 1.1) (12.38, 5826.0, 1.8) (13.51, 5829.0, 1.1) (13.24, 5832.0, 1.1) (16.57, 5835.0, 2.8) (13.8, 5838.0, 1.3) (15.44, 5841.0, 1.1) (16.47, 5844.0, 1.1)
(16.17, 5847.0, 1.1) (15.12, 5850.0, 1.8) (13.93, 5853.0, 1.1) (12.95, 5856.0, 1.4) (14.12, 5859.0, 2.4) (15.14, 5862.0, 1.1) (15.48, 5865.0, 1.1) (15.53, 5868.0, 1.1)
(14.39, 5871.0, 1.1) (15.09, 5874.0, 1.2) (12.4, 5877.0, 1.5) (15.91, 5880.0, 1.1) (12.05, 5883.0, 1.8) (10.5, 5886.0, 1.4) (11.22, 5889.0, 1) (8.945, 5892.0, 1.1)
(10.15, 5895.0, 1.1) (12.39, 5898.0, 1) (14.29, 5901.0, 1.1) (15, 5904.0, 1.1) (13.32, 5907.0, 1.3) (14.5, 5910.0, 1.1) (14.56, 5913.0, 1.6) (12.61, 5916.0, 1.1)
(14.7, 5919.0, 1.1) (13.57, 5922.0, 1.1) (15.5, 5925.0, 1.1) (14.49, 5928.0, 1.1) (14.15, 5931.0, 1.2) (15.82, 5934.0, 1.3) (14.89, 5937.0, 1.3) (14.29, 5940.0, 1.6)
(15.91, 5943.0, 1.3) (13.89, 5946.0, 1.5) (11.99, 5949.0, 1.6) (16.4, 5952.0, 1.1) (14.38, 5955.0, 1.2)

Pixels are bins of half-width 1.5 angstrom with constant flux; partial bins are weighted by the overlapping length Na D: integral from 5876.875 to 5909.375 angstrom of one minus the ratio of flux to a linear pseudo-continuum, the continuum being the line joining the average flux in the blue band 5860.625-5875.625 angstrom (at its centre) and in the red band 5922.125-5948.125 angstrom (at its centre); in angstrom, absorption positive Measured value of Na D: 5.5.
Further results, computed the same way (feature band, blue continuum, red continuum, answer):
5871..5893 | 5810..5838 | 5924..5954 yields 2.6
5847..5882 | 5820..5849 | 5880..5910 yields -2.8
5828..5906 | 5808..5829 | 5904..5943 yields 0.8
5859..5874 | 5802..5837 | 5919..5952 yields -1.0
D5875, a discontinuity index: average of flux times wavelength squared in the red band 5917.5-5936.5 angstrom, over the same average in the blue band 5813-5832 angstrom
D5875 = 1.13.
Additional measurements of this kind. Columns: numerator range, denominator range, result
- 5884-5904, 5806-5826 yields 0.86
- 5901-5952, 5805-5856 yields 1.04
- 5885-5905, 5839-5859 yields 0.80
